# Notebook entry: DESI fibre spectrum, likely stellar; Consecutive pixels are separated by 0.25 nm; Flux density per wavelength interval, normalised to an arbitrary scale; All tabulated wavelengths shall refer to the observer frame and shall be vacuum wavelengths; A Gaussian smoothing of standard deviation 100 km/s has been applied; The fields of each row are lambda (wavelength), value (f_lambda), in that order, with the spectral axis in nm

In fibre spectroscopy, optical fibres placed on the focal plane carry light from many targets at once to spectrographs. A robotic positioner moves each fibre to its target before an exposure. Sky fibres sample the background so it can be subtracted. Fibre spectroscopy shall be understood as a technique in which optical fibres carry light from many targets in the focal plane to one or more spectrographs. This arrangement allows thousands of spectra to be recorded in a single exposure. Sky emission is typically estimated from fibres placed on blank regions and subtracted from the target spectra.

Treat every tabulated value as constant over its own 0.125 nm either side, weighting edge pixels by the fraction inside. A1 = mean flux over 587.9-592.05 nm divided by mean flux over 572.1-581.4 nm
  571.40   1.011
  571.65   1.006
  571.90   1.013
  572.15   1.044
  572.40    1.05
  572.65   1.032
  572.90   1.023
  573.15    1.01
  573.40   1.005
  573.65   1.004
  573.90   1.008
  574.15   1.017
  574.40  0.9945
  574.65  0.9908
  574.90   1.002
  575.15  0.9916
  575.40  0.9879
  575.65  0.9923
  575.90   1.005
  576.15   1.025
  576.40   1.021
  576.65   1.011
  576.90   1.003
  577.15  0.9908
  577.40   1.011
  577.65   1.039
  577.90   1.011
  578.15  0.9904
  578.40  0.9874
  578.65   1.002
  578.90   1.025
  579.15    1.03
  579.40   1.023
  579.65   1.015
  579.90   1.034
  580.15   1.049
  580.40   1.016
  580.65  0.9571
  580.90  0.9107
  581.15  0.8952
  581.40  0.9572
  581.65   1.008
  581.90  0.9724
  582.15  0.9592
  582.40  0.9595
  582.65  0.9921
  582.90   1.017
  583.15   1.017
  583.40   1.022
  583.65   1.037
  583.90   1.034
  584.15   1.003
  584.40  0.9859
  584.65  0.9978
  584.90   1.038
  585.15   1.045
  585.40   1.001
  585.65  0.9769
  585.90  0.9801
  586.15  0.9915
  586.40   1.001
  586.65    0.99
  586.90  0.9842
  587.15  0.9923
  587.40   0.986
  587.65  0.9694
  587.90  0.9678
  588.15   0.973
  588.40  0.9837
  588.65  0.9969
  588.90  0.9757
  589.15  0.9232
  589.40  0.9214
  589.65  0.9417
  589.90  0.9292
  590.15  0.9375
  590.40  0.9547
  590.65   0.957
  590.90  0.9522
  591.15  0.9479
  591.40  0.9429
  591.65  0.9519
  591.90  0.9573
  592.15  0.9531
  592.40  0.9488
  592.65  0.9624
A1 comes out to 0.9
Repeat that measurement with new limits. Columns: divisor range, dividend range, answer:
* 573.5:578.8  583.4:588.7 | 0.99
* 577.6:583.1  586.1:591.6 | 0.97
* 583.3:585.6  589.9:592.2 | 0.93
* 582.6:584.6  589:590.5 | 0.92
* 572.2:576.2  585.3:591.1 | 0.96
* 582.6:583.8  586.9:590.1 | 0.95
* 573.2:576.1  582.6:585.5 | 1.02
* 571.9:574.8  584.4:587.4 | 0.98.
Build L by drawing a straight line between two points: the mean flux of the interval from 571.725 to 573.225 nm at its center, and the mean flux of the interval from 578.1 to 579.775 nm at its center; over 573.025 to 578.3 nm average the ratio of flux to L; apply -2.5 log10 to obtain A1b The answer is 0.02 mag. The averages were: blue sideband 1.03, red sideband 1.01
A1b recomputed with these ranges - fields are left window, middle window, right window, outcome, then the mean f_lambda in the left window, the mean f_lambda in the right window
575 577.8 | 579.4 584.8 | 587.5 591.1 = -0.01 mag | 1.01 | 0.956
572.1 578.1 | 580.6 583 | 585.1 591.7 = 0.03 mag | 1.01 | 0.969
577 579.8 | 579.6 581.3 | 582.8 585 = 0.04 mag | 1.01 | 1.02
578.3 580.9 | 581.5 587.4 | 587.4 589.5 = -0.02 mag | 1.01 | 0.966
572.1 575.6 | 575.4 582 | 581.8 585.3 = 0.01 mag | 1.01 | 1.01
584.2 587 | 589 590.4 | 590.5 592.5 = 0.04 mag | 0.999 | 0.951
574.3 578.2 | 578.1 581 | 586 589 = -0.01 mag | 1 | 0.984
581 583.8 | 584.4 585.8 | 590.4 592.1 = -0.04 mag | 0.985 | 0.952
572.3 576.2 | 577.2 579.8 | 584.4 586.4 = -0.01 mag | 1.01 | 1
